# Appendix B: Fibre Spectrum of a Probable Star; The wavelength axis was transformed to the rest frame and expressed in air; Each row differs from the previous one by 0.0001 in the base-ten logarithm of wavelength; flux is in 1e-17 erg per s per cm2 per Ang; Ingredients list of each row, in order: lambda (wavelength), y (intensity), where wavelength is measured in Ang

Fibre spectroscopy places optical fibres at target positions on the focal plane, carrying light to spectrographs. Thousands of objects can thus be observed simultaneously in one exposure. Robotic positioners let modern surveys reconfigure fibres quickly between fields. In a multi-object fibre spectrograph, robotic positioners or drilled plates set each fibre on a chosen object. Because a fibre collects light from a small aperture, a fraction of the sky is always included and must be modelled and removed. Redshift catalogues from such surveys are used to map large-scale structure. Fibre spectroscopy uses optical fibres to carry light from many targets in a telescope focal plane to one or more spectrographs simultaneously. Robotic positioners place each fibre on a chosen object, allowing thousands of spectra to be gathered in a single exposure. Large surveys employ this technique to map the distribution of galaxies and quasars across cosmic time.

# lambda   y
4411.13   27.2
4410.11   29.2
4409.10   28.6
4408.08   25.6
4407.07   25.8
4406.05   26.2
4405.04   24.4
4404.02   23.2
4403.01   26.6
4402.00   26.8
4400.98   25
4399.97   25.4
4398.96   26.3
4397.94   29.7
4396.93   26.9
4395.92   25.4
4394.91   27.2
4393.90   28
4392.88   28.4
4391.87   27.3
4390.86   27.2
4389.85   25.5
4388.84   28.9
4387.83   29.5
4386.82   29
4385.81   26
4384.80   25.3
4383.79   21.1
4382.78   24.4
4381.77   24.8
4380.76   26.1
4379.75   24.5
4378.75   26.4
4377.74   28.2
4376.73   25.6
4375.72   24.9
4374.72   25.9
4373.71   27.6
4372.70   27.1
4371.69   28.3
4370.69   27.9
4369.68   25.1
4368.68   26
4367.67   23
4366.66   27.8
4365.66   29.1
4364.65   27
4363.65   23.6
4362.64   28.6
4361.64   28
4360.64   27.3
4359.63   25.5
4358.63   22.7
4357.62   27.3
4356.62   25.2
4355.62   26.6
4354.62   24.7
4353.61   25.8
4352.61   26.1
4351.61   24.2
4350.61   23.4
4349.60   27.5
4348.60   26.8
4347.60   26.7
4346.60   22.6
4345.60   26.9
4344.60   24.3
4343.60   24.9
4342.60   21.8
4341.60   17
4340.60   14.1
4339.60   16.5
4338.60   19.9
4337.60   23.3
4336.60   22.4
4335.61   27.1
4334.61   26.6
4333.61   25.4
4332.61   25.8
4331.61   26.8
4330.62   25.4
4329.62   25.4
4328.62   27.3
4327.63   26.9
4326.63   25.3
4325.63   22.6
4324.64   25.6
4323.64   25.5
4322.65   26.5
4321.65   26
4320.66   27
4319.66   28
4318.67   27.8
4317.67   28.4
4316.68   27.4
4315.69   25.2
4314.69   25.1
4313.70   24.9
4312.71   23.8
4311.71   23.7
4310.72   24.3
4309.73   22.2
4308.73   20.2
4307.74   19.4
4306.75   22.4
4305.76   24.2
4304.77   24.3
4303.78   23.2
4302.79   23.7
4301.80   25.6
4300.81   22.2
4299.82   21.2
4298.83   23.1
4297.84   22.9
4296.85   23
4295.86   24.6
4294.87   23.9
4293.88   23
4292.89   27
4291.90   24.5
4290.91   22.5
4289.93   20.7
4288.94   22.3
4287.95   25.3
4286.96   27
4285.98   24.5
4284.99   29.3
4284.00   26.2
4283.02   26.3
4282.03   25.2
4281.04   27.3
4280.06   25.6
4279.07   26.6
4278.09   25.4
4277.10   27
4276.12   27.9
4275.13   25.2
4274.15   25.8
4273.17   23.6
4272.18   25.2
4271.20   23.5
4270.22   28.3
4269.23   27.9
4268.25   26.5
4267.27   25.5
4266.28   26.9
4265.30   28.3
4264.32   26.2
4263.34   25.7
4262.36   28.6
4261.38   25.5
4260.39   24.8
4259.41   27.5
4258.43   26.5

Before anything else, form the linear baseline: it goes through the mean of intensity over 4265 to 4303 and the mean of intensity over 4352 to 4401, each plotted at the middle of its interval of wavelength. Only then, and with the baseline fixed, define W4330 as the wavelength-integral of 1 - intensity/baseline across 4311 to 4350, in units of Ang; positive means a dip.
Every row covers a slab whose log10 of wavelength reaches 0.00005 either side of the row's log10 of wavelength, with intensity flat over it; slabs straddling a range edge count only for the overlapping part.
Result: 1.6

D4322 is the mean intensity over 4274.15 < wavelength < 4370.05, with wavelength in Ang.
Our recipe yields 24.8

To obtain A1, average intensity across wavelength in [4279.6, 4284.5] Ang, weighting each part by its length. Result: 26.1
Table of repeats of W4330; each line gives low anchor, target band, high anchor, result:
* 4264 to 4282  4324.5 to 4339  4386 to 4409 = 0.8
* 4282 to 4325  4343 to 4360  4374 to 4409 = 0.1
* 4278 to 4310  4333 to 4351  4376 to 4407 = 1.4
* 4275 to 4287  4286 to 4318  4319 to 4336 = 3.0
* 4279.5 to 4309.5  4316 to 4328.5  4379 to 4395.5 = -0.9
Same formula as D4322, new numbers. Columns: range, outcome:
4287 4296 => 23.9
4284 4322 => 24.3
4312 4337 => 25.9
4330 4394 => 25.4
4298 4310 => 22.7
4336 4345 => 20.5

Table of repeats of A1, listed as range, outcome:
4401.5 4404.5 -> 25.6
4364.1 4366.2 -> 28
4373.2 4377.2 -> 26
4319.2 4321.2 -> 27.5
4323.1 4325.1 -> 25.6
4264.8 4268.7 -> 26.8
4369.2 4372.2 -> 27.1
